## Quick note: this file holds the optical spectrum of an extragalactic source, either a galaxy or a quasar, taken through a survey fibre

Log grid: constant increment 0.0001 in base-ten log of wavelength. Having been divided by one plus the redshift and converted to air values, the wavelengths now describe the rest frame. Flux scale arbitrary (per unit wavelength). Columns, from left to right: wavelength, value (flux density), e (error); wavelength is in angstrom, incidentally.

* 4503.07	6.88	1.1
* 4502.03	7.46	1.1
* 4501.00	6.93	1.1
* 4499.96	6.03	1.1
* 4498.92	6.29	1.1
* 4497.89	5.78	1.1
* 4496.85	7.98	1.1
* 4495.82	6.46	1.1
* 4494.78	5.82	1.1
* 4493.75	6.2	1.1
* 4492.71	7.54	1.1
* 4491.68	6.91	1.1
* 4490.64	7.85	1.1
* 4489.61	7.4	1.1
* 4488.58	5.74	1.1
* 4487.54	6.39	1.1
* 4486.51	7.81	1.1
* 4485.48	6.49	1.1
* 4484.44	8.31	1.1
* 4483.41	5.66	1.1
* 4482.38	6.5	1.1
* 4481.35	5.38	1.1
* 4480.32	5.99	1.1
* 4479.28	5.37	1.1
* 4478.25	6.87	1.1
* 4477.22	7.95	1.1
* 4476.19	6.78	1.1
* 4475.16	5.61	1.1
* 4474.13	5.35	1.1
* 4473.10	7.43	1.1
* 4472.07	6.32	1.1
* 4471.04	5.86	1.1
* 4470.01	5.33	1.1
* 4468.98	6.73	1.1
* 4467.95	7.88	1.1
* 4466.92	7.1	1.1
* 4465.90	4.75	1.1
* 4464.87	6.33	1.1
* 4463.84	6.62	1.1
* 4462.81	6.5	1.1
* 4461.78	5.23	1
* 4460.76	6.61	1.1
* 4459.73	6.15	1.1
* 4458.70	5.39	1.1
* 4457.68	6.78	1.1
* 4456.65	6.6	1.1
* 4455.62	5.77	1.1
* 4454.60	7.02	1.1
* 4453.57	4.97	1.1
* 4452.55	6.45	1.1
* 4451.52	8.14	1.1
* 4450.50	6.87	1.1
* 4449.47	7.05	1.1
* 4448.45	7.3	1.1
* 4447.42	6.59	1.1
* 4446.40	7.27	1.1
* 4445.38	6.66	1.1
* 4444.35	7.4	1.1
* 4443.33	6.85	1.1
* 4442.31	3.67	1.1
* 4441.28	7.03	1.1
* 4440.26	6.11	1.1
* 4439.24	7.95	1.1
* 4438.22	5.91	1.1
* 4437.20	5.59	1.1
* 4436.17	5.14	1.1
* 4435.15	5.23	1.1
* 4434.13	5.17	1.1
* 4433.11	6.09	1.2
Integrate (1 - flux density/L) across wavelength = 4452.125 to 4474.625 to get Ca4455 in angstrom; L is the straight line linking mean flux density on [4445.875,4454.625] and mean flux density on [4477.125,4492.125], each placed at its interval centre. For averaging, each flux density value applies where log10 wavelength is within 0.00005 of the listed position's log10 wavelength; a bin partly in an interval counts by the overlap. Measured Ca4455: 1.8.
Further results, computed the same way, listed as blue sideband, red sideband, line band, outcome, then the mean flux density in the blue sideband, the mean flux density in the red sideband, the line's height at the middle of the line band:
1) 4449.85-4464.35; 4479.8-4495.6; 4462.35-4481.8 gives 0.6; 6.37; 6.66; 6.51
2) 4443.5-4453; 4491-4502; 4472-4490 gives 0.7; 7.08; 6.65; 6.79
